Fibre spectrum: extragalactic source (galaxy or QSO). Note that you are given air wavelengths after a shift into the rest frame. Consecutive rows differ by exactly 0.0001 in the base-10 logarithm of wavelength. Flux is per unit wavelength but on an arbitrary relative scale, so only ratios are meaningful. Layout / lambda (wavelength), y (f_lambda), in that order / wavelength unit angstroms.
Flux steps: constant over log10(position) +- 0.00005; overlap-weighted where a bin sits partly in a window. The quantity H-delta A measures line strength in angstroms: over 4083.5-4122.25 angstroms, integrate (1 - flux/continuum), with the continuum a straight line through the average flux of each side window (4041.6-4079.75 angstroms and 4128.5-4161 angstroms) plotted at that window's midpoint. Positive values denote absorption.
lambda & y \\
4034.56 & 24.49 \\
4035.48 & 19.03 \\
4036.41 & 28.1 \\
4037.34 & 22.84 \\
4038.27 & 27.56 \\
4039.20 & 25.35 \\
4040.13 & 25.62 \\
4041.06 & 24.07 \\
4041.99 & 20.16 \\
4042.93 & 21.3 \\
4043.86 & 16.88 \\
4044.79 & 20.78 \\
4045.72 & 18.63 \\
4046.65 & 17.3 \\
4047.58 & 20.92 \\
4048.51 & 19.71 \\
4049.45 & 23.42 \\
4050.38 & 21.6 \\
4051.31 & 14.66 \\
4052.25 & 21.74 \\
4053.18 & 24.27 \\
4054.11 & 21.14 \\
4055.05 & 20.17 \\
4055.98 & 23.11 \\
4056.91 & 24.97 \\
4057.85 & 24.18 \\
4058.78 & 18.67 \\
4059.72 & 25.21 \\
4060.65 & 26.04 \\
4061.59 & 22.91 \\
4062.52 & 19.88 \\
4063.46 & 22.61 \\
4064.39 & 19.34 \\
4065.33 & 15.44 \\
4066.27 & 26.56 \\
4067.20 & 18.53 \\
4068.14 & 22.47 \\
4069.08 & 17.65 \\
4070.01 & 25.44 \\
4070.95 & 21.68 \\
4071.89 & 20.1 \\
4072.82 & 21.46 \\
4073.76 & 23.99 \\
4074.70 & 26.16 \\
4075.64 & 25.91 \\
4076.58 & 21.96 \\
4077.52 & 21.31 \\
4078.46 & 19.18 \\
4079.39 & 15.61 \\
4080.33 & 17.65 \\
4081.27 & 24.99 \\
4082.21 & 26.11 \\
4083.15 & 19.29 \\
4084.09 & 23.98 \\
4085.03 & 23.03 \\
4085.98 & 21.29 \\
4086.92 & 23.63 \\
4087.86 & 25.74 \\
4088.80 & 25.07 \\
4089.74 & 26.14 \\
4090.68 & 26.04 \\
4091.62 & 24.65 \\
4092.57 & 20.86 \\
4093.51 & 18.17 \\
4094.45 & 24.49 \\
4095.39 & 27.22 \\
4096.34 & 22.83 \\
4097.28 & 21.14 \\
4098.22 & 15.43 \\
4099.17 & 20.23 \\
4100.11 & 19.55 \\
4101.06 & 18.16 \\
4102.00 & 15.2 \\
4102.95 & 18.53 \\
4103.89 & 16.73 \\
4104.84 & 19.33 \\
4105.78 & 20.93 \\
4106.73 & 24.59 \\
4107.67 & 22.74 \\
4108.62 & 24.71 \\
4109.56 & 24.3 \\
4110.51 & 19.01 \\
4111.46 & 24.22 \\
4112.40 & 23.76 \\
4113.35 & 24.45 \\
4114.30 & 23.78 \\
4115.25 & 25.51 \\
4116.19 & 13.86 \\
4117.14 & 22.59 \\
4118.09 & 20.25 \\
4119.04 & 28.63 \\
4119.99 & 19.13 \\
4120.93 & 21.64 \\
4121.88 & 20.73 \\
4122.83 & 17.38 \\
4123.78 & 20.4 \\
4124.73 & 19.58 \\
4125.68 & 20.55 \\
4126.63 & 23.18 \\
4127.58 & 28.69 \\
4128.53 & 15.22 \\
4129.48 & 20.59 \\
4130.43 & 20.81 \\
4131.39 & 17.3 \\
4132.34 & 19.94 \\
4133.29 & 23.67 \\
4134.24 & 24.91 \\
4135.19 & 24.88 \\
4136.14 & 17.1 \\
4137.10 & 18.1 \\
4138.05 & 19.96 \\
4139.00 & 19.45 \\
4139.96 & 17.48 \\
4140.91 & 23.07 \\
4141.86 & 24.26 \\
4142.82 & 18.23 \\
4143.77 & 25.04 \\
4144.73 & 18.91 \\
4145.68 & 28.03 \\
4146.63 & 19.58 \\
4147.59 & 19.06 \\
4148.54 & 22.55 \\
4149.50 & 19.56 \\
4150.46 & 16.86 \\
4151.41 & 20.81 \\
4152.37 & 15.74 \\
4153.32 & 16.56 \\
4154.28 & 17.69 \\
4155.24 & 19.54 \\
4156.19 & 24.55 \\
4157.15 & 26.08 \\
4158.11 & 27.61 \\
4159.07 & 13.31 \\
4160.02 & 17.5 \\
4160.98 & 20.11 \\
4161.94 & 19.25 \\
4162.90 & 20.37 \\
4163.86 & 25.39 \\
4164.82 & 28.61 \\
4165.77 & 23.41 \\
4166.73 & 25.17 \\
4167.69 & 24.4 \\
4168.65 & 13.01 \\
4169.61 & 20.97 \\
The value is -2.05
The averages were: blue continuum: 21.3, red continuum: 20.5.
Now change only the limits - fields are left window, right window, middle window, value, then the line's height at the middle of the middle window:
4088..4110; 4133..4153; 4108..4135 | -0.7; 21.2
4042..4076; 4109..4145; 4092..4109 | 0.6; 21.4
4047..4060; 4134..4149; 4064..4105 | -0.2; 21.5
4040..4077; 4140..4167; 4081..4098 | -1.5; 21.5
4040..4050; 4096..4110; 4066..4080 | -0.9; 20.5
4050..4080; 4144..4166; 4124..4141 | 0.3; 21.1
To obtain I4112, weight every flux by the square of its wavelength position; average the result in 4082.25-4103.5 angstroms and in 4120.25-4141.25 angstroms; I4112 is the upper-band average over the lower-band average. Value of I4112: 1.0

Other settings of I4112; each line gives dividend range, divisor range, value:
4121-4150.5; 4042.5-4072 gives 1.02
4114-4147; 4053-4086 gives 0.99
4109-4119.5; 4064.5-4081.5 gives 1.09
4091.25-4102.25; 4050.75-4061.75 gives 0.95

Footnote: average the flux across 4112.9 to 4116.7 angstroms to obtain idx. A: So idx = 21.9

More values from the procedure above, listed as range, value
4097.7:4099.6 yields 17.8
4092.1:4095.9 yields 22.7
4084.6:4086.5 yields 22.1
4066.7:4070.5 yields 21.1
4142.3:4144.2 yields 21.6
